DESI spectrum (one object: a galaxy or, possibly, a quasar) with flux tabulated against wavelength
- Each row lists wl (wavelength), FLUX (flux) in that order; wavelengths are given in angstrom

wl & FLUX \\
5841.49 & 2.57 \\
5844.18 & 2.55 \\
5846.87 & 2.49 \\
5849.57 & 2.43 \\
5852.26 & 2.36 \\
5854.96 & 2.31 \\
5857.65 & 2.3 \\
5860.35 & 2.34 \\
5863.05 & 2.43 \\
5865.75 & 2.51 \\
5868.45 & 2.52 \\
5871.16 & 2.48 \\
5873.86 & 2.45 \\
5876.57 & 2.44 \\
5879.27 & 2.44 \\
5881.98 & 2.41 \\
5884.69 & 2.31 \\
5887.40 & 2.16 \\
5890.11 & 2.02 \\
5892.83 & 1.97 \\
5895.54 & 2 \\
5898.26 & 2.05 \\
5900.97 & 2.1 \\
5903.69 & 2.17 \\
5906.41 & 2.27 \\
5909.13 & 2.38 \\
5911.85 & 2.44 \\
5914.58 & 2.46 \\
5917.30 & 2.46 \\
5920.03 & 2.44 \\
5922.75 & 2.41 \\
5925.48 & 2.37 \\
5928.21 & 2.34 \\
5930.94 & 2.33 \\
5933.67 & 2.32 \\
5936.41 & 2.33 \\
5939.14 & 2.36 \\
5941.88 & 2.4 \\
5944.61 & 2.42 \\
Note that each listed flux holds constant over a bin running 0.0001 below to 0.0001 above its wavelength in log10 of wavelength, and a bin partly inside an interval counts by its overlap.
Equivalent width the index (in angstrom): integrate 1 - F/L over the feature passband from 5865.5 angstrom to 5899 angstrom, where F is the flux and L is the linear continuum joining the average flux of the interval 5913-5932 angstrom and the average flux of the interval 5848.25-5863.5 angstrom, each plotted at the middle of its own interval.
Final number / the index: 1.3 angstrom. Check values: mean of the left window 2.36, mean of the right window 2.4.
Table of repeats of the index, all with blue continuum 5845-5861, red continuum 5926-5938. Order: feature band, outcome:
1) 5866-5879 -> -0.58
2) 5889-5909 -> 2.13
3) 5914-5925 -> -0.45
